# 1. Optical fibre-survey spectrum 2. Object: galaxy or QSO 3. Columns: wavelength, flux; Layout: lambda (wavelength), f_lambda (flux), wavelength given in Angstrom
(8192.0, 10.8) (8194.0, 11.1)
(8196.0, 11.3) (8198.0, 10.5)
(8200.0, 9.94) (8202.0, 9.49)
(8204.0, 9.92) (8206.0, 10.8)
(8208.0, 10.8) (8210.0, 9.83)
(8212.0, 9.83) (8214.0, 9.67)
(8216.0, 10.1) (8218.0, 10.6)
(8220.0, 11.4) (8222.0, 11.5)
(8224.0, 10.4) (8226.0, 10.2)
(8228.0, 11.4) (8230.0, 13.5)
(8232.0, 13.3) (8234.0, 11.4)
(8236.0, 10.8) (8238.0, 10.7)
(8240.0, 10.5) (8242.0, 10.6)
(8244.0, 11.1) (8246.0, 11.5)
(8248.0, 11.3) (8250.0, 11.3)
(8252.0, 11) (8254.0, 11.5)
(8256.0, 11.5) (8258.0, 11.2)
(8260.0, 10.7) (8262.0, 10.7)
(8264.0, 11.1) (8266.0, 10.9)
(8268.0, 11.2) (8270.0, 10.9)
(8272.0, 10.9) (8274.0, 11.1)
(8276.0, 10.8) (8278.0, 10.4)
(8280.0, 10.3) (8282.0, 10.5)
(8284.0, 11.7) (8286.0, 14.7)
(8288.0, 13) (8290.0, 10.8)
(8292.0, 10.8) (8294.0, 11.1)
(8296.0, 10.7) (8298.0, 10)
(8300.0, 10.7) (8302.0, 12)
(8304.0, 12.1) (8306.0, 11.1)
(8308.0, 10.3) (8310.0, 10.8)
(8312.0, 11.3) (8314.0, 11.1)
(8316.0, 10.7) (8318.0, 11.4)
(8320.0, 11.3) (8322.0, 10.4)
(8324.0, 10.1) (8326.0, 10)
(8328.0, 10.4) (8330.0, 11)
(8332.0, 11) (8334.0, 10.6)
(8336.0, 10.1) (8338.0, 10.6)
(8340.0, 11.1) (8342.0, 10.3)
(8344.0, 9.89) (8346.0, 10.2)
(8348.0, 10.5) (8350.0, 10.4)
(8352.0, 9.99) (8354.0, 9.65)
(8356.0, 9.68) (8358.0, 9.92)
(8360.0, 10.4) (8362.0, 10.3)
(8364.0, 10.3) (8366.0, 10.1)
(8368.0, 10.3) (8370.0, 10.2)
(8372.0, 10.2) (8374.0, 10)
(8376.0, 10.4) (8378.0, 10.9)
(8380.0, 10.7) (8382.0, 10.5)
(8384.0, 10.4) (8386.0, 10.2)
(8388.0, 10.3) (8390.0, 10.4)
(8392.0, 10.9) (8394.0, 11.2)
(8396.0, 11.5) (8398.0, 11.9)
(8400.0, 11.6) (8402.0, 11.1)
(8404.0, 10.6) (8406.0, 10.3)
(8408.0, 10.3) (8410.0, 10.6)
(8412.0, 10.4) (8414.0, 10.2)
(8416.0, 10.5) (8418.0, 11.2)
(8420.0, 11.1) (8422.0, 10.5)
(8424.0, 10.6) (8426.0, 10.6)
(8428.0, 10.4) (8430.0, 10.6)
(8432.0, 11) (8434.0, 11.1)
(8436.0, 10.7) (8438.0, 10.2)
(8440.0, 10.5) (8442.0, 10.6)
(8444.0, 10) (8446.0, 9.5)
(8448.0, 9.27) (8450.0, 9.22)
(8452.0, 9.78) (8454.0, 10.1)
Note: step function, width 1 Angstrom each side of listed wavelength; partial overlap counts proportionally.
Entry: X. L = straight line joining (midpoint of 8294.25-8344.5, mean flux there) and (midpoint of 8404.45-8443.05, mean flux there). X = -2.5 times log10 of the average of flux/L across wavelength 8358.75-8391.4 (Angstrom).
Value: 0.03 mag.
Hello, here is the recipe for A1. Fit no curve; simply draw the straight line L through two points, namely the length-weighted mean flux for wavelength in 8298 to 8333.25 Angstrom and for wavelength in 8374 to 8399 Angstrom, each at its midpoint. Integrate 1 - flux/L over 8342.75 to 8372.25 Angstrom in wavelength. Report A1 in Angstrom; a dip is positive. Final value 1.8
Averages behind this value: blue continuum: 10.9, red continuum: 10.7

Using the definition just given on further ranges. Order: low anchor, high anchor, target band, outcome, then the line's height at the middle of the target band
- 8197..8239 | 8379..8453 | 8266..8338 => -2.2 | 10.7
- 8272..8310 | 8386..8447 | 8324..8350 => 1.3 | 11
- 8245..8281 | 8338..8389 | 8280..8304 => -1.4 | 10.8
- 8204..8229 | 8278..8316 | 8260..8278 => 0.1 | 11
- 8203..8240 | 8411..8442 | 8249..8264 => -0.4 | 10.8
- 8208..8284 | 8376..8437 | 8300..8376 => 2.1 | 10.8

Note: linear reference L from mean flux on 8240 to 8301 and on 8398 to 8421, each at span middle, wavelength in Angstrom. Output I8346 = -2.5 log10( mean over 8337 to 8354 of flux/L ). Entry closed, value 0.062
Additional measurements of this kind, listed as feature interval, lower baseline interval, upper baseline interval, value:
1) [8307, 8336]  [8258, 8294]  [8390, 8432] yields 0.03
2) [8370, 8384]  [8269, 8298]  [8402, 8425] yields 0.04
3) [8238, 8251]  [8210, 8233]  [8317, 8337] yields -0.01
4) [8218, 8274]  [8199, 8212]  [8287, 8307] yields -0.06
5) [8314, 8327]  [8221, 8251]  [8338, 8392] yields 0.00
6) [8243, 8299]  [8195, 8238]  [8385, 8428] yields -0.04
